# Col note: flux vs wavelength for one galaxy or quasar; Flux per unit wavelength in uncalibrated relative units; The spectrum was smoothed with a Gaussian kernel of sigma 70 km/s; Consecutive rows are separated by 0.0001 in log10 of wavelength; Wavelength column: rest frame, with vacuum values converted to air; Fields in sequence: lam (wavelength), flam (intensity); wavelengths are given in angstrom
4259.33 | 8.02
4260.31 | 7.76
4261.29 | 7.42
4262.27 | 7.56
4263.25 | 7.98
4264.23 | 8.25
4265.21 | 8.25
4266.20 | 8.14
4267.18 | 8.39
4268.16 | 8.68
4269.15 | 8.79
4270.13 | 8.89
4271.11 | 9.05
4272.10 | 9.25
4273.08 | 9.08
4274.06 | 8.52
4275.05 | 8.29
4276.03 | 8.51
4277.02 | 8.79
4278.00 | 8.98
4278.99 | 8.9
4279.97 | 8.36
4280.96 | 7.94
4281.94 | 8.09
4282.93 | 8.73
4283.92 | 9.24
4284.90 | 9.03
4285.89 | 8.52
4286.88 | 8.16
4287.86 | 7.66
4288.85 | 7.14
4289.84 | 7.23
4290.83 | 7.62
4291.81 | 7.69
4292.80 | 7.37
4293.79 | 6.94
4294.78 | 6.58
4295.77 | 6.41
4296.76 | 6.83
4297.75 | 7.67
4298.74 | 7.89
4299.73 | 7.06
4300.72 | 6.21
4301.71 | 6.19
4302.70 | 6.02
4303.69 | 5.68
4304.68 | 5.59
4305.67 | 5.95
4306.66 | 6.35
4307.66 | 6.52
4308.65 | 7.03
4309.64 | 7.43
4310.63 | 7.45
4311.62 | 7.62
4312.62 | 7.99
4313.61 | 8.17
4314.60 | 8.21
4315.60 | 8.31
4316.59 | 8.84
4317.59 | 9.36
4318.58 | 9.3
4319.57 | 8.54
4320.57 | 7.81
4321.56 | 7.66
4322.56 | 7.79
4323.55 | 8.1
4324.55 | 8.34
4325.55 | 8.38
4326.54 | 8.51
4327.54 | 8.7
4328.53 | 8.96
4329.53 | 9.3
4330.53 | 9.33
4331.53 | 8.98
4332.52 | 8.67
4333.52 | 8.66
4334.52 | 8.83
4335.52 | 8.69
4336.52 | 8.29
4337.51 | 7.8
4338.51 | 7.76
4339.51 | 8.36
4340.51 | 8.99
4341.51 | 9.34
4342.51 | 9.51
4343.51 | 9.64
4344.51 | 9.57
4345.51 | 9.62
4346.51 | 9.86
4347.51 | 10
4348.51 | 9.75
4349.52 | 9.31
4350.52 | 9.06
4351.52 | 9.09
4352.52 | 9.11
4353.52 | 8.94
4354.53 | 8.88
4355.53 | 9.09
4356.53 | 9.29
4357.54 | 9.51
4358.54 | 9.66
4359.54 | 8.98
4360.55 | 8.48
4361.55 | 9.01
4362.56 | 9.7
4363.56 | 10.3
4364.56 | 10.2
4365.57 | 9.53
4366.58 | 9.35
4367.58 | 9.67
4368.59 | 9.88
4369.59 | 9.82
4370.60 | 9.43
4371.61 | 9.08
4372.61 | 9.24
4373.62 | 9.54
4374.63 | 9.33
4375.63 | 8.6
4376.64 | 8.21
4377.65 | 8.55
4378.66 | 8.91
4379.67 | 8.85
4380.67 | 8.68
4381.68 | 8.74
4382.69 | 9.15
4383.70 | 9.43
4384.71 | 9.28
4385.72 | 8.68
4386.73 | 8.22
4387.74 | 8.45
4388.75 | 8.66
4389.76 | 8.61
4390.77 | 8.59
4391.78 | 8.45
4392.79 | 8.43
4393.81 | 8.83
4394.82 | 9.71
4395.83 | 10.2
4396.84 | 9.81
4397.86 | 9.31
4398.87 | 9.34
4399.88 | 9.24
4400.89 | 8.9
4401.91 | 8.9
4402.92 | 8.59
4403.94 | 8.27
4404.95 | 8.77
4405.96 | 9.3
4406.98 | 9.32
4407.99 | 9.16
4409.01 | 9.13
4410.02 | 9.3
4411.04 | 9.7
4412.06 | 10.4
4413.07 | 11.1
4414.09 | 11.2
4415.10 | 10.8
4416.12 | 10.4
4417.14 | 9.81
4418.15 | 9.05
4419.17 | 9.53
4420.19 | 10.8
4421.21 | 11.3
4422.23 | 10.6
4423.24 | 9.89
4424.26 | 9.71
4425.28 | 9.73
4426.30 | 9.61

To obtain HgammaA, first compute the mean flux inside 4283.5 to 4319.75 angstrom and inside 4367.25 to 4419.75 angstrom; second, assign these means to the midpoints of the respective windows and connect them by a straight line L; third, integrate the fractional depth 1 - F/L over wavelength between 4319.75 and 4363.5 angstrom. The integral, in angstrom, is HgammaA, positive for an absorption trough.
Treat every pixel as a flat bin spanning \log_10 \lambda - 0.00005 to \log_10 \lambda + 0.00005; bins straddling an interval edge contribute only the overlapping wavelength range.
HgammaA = -3.7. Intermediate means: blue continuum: 7.44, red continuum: 9.24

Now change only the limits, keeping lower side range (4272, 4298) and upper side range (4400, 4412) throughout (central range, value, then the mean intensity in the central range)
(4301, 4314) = 2.4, 6.75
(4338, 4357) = -1.4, 9.22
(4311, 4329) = 0.0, 8.36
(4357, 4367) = -0.9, 9.47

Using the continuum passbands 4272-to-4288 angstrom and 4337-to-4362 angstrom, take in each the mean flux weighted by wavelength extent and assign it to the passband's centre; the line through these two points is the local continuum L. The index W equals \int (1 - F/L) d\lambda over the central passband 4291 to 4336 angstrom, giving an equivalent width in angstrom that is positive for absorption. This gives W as 5.78 angstrom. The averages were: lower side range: 8.6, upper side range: 9.15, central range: 7.73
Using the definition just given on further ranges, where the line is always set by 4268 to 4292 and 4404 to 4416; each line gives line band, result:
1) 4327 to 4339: 0.4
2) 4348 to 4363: 0.1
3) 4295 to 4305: 2.4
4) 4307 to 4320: 1.1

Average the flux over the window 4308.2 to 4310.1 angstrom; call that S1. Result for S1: 7.24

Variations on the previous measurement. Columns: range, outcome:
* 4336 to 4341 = 8.25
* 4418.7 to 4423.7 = 10.4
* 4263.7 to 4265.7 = 8.26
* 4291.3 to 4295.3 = 7.15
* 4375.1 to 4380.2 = 8.64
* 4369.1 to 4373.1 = 9.39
